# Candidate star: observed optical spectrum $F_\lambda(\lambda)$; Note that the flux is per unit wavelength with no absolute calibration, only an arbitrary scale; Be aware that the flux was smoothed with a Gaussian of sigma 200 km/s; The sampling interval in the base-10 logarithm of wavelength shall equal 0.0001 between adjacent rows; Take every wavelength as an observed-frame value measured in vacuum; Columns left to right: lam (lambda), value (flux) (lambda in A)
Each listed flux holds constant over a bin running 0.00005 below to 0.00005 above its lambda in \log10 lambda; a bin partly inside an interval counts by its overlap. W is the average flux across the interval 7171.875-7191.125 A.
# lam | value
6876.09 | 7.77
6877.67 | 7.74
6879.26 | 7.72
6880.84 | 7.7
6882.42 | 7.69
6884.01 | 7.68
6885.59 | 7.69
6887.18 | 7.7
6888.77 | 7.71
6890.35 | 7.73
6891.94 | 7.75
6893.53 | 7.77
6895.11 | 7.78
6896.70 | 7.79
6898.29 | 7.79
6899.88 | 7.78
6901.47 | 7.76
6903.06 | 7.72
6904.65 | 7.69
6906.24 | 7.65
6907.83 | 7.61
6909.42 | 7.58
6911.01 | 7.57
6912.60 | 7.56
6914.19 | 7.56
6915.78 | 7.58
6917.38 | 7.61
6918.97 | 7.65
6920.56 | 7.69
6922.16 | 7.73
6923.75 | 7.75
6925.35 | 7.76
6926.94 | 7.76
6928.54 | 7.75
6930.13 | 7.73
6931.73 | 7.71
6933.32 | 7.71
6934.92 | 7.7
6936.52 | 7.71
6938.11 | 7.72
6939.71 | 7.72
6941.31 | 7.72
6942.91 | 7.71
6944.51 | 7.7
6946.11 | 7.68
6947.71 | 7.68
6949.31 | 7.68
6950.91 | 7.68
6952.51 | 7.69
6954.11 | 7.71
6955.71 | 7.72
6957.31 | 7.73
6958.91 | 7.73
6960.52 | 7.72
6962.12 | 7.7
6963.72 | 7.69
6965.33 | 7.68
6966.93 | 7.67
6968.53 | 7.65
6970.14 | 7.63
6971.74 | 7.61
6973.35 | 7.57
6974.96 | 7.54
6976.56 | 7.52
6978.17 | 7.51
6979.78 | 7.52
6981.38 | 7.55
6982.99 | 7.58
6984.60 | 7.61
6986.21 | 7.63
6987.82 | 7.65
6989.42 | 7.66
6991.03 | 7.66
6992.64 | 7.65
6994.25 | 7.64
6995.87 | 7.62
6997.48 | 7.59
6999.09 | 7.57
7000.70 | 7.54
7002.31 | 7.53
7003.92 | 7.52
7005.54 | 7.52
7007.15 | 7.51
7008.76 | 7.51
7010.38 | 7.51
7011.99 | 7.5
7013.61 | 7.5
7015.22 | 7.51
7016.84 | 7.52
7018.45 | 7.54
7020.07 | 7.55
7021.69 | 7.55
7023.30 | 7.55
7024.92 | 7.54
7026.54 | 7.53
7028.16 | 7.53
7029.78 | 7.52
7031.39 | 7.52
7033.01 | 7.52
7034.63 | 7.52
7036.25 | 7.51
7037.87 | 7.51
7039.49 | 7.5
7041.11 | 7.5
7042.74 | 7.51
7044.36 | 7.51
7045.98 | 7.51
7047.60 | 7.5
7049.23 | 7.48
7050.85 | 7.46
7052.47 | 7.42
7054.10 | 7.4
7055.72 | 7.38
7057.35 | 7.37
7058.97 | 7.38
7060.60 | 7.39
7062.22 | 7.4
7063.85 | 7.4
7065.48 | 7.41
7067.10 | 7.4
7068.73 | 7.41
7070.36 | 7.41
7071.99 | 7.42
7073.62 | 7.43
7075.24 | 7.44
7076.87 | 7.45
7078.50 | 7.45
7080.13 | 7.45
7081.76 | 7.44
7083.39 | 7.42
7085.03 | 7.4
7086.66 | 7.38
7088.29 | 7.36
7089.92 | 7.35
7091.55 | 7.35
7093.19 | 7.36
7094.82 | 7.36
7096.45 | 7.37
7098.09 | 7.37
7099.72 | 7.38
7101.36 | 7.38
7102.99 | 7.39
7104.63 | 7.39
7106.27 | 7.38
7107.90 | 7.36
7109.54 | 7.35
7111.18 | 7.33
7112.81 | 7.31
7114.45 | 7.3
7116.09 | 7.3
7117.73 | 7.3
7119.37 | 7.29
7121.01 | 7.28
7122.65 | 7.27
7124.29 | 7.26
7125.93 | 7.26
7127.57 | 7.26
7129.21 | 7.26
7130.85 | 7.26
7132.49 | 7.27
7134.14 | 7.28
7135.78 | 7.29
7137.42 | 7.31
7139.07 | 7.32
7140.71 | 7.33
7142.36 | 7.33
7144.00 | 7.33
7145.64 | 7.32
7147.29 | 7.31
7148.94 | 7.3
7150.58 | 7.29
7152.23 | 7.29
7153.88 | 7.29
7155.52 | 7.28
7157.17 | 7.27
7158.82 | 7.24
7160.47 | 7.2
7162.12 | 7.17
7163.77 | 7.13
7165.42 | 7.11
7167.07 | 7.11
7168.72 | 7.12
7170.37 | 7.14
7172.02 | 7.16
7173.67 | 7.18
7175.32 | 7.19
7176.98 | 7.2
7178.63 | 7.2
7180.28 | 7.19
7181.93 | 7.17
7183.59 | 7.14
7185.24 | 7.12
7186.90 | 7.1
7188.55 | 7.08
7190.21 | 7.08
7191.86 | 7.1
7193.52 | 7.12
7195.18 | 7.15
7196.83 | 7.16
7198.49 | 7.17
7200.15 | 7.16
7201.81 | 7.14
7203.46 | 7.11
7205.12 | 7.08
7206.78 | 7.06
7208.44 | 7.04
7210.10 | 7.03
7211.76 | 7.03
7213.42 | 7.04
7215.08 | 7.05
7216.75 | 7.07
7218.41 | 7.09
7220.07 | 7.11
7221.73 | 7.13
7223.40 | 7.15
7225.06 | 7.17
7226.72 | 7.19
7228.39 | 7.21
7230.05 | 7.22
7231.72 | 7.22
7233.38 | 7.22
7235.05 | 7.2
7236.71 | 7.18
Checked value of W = 7.15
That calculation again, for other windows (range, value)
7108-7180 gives 7.26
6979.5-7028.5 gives 7.56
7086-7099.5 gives 7.37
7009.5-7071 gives 7.48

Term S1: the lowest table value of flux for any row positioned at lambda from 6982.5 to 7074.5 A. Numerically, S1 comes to 7.37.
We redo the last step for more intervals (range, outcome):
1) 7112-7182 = 7.11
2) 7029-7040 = 7.5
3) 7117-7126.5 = 7.26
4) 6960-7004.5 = 7.51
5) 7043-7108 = 7.35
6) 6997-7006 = 7.52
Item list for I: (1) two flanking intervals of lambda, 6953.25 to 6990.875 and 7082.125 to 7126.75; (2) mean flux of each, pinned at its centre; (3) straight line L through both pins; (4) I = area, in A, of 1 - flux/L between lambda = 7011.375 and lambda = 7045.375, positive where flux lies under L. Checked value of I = 0.0 A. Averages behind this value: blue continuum 7.64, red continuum 7.34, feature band 7.52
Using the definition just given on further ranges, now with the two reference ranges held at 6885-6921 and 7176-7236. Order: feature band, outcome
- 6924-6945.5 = -0.28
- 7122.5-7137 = 0.00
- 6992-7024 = -0.23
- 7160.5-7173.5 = 0.11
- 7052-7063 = 0.02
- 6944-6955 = -0.13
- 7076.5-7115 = -0.24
